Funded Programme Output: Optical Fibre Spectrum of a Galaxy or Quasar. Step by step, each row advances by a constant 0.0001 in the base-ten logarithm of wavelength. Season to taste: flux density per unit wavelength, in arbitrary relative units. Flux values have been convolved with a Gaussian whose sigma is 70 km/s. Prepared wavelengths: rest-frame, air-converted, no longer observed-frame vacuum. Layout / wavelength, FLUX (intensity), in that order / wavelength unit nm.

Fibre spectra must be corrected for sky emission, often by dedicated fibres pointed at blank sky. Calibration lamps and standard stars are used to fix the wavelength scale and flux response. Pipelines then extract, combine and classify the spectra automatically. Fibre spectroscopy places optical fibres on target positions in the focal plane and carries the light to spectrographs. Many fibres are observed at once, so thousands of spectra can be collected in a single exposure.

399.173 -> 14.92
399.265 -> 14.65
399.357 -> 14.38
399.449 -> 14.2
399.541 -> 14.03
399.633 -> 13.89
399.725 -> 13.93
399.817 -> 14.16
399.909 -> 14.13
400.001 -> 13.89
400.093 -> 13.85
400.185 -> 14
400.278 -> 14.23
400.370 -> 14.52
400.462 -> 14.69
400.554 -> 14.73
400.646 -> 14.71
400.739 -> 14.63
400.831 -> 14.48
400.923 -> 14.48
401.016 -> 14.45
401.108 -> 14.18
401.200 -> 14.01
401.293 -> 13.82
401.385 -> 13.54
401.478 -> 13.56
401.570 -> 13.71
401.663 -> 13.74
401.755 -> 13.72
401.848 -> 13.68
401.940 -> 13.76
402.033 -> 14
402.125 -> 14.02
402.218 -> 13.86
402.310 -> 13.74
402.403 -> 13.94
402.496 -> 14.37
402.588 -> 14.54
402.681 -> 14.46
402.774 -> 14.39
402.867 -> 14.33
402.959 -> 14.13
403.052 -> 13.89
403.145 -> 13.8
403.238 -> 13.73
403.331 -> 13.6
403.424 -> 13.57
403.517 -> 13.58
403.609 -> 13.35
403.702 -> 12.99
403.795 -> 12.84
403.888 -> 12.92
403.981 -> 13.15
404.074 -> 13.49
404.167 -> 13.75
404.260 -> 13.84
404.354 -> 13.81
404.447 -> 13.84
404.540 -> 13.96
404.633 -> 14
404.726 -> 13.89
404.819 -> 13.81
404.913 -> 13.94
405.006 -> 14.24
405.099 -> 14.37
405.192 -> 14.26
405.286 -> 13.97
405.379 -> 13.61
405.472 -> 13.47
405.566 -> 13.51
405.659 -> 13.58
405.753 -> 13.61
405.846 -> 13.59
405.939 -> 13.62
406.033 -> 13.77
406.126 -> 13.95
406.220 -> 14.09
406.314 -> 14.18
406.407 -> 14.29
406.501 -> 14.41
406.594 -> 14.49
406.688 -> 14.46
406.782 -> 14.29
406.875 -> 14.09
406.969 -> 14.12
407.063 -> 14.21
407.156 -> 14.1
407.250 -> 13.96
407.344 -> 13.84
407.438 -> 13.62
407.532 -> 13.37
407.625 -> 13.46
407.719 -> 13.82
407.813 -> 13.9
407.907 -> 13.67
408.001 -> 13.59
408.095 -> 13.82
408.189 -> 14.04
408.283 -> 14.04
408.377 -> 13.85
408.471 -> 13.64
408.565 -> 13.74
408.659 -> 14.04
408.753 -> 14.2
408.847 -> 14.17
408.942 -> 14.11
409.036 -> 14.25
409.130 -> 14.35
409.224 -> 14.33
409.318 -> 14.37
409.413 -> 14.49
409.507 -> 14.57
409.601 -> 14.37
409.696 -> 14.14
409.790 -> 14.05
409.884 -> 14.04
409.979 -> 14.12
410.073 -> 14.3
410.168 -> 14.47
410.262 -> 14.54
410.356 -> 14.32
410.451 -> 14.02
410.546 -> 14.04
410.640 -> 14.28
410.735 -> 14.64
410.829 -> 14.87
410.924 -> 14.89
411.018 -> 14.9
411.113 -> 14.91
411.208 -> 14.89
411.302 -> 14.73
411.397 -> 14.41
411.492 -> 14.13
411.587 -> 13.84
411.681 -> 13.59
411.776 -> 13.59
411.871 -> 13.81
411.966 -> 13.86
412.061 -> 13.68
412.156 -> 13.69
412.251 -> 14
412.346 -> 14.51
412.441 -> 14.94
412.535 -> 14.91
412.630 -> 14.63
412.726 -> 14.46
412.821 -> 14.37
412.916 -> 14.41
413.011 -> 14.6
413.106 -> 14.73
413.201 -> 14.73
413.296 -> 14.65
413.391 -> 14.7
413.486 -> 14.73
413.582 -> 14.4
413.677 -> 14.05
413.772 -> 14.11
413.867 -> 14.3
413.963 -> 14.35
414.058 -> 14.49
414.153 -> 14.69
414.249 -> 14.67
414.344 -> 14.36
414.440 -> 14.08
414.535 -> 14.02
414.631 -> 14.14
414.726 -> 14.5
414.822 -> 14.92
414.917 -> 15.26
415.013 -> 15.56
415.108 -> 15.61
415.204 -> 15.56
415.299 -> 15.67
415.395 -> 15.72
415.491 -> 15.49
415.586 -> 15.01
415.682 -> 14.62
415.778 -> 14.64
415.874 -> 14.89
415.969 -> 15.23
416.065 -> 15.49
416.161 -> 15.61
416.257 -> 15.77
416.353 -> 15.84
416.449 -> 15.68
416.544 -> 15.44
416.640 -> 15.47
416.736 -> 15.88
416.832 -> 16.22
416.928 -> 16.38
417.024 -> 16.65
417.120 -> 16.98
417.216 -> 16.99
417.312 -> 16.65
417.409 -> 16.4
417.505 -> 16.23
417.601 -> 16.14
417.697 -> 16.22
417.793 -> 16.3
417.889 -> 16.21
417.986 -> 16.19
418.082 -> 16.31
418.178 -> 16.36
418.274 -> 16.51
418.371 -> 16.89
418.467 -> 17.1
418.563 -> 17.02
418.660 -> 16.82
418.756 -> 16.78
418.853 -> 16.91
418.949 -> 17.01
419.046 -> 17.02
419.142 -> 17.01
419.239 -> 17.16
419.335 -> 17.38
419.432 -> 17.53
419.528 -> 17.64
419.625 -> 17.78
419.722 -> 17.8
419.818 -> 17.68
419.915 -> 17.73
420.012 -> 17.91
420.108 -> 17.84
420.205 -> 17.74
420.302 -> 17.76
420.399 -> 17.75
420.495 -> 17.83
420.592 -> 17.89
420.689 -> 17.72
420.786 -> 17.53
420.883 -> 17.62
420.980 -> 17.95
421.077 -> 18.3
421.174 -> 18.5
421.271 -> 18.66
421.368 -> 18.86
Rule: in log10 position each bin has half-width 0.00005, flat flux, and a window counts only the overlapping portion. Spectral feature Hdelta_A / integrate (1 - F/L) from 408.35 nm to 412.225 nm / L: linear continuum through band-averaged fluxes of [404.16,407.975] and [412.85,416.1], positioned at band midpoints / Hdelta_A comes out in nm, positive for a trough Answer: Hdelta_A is 0.03 nm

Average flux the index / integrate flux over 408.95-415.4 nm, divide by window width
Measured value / 14.5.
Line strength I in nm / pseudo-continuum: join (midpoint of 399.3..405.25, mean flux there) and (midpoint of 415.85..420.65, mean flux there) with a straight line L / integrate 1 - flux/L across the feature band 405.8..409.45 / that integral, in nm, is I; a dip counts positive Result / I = 0.22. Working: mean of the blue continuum 14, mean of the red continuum 16.7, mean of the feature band 14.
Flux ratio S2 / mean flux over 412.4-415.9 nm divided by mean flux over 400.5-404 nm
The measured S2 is 1.06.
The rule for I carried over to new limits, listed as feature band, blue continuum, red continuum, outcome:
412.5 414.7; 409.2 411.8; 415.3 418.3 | 0.10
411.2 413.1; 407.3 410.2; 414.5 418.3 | 0.07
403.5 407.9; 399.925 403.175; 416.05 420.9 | 0.29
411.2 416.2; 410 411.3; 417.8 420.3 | 0.29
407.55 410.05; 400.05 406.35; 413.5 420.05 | 0.12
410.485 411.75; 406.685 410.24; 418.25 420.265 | 0.03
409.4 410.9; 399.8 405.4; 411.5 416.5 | 0.01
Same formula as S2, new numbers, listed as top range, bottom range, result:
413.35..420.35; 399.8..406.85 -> 1.15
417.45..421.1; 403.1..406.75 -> 1.25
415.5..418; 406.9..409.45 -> 1.14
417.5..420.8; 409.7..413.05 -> 1.20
